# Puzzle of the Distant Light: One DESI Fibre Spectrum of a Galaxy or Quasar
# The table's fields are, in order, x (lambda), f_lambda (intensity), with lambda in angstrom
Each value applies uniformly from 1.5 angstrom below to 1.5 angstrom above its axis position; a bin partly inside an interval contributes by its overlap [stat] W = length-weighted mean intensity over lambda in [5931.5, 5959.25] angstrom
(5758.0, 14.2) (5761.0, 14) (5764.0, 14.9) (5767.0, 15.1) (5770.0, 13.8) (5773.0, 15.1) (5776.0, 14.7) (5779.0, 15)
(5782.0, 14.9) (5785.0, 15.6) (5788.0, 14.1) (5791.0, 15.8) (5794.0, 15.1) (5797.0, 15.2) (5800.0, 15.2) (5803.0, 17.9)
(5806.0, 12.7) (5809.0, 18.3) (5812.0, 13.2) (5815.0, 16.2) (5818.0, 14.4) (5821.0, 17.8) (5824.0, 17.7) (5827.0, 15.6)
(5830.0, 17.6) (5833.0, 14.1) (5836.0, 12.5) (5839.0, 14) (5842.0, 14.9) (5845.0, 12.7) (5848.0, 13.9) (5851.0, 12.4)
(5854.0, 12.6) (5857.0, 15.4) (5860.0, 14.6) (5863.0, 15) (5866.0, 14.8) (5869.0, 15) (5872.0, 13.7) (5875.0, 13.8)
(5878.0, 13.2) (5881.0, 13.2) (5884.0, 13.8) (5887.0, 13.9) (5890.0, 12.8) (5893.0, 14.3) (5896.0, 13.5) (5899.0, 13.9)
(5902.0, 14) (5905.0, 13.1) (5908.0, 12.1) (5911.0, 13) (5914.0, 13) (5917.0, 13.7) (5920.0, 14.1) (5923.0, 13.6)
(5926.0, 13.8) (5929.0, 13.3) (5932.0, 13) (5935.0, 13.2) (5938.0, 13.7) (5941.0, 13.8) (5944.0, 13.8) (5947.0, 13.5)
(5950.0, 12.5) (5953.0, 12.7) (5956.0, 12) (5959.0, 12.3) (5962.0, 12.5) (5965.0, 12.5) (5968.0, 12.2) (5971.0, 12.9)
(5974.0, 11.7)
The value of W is 13.1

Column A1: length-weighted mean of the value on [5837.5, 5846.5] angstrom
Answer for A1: 13.9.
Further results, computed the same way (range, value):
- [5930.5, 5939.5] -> 13.3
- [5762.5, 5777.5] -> 14.7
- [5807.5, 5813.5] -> 15.8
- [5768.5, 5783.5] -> 14.7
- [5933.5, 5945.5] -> 13.6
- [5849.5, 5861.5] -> 13.8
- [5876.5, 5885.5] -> 13.4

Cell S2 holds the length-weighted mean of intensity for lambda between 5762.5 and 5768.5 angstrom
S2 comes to 15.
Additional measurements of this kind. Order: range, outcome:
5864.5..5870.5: 14.9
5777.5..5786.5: 15.2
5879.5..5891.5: 13.4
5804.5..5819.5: 15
